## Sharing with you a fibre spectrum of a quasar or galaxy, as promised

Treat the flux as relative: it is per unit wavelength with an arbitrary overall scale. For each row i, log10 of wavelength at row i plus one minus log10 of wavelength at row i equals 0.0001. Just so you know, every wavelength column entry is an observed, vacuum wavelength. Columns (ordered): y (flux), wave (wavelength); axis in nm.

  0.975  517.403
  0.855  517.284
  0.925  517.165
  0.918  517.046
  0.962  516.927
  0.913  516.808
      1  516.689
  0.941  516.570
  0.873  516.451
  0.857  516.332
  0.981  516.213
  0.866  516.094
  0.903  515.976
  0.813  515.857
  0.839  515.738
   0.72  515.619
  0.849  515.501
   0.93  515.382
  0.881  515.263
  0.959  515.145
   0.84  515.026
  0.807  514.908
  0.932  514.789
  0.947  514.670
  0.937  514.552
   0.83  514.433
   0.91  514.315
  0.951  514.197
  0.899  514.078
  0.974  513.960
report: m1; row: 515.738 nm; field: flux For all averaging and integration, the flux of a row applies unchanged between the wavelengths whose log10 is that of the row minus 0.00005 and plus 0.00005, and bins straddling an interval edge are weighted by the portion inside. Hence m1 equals 0.839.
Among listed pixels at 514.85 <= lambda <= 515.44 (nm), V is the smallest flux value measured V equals 0.807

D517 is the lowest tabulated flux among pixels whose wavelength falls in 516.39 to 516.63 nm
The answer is 0.873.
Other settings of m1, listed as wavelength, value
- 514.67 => 0.947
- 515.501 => 0.849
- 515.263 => 0.881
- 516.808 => 0.913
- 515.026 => 0.84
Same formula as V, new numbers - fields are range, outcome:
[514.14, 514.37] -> 0.91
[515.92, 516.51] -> 0.857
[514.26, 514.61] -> 0.83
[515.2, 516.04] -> 0.72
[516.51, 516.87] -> 0.913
